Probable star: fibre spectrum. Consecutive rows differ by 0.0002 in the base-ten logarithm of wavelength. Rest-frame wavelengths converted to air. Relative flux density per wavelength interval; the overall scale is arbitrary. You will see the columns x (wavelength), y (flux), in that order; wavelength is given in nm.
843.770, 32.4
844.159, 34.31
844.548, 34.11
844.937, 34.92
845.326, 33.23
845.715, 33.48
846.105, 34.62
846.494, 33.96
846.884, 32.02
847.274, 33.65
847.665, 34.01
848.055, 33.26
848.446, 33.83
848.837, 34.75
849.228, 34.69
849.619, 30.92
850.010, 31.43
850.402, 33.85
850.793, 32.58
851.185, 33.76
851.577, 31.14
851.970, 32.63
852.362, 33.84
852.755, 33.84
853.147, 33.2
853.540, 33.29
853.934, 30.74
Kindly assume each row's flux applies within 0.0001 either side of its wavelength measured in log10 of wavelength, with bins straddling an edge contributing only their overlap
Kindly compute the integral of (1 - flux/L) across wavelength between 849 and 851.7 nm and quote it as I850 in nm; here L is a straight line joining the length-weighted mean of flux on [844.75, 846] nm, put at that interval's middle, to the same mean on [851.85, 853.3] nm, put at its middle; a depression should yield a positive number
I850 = 0.07 nm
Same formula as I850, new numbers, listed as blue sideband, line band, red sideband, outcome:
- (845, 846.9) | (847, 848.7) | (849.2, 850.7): -0.03 nm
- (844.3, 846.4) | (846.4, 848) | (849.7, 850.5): 0.00 nm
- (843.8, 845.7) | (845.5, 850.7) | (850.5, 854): 0.01 nm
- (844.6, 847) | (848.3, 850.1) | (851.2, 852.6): 0.00 nm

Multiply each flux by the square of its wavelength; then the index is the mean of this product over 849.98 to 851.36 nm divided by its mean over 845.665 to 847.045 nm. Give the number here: 1.0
